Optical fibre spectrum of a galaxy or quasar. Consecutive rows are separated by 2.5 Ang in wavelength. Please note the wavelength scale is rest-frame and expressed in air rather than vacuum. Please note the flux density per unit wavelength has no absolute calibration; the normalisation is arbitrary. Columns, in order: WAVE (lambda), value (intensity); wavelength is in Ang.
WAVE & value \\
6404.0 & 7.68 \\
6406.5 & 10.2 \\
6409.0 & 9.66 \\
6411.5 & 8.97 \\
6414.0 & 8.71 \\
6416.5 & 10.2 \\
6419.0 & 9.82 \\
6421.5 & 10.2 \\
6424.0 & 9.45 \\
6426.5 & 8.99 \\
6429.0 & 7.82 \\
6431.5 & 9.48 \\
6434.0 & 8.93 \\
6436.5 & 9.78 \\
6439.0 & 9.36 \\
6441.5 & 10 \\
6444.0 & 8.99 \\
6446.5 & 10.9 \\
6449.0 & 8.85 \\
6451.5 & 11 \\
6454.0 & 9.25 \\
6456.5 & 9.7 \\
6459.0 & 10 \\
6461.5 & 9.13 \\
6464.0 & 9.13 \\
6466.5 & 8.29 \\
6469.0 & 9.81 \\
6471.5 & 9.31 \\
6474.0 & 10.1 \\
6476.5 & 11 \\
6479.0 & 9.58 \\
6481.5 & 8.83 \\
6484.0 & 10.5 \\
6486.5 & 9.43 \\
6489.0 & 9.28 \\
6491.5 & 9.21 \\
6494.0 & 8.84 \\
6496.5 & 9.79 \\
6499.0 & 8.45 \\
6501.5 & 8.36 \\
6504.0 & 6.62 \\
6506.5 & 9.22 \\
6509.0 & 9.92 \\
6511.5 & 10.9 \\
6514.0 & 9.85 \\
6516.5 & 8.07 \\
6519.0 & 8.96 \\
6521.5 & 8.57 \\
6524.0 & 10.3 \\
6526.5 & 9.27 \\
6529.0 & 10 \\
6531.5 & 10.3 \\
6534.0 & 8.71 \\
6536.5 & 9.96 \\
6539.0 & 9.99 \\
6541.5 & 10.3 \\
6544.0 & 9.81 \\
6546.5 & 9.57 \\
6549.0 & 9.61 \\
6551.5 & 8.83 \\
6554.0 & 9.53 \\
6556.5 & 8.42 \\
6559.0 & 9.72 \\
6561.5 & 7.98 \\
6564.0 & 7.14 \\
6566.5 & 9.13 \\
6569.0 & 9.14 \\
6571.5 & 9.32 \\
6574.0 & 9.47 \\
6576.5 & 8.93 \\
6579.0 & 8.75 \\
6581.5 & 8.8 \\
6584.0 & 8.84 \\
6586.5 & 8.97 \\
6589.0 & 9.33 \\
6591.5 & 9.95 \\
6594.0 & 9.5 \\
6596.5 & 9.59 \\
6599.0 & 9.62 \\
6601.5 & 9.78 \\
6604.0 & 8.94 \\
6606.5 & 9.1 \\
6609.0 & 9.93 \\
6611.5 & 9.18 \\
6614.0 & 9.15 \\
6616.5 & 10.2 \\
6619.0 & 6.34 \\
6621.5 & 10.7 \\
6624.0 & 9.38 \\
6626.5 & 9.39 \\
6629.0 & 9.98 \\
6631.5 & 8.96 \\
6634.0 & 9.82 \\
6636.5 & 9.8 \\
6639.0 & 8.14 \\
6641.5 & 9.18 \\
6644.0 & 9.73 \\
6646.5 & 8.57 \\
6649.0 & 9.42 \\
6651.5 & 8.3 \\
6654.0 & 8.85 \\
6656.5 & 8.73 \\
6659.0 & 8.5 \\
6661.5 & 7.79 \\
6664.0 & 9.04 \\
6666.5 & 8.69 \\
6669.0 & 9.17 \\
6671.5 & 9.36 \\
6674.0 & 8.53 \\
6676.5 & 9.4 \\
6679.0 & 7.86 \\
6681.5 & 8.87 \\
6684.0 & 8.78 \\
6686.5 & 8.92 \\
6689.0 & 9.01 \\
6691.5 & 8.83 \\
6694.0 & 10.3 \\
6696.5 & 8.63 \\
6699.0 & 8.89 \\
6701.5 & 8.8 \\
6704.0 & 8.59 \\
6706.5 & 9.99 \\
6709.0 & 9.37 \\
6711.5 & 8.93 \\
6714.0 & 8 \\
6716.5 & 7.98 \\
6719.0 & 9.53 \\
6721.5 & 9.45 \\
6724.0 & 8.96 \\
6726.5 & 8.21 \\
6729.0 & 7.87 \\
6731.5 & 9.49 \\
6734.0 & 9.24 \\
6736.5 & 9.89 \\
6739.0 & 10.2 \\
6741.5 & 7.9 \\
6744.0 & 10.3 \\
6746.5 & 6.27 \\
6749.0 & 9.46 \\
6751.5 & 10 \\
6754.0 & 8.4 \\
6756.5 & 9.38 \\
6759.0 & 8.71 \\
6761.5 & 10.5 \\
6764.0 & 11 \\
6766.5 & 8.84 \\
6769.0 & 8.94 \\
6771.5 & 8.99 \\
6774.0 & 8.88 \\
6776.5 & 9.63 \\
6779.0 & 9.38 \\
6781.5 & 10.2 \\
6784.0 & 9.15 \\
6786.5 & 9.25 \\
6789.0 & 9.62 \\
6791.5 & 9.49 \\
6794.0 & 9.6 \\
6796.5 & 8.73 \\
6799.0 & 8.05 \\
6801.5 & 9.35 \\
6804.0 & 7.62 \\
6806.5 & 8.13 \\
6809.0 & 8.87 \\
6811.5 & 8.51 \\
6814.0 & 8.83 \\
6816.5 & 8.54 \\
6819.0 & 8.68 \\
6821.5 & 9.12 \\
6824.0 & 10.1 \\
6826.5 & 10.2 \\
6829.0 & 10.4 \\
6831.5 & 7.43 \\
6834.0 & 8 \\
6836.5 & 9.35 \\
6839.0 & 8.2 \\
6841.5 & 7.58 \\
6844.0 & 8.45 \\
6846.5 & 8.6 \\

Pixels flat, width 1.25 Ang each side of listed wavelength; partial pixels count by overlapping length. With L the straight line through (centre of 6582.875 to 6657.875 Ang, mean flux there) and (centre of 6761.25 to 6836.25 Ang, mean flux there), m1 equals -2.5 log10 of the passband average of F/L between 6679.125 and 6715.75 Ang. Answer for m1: 0.03 mag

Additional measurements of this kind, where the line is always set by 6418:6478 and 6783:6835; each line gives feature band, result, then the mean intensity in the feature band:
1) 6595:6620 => 0.01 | 9.21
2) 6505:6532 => -0.01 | 9.53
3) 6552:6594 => 0.04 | 8.98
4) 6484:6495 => 0.02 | 9.35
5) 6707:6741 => 0.01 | 9.01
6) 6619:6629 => -0.02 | 9.41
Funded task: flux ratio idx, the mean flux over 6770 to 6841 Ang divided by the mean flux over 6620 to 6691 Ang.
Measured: 1.00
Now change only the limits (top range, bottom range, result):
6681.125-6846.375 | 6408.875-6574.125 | 0.96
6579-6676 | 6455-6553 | 0.97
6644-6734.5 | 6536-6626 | 0.96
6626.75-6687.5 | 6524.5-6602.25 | 0.96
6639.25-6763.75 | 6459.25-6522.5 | 0.97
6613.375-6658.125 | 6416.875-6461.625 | 0.96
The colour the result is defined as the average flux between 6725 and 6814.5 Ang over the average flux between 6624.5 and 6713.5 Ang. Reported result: 1.01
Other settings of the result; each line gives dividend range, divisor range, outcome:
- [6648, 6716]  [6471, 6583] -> 0.95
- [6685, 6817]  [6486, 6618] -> 0.98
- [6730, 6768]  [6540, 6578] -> 1.02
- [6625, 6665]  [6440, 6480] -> 0.93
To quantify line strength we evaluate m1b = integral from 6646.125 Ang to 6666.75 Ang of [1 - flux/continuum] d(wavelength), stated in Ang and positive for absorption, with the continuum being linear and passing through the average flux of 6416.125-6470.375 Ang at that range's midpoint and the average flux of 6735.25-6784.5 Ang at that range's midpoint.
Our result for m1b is 1.6 Ang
